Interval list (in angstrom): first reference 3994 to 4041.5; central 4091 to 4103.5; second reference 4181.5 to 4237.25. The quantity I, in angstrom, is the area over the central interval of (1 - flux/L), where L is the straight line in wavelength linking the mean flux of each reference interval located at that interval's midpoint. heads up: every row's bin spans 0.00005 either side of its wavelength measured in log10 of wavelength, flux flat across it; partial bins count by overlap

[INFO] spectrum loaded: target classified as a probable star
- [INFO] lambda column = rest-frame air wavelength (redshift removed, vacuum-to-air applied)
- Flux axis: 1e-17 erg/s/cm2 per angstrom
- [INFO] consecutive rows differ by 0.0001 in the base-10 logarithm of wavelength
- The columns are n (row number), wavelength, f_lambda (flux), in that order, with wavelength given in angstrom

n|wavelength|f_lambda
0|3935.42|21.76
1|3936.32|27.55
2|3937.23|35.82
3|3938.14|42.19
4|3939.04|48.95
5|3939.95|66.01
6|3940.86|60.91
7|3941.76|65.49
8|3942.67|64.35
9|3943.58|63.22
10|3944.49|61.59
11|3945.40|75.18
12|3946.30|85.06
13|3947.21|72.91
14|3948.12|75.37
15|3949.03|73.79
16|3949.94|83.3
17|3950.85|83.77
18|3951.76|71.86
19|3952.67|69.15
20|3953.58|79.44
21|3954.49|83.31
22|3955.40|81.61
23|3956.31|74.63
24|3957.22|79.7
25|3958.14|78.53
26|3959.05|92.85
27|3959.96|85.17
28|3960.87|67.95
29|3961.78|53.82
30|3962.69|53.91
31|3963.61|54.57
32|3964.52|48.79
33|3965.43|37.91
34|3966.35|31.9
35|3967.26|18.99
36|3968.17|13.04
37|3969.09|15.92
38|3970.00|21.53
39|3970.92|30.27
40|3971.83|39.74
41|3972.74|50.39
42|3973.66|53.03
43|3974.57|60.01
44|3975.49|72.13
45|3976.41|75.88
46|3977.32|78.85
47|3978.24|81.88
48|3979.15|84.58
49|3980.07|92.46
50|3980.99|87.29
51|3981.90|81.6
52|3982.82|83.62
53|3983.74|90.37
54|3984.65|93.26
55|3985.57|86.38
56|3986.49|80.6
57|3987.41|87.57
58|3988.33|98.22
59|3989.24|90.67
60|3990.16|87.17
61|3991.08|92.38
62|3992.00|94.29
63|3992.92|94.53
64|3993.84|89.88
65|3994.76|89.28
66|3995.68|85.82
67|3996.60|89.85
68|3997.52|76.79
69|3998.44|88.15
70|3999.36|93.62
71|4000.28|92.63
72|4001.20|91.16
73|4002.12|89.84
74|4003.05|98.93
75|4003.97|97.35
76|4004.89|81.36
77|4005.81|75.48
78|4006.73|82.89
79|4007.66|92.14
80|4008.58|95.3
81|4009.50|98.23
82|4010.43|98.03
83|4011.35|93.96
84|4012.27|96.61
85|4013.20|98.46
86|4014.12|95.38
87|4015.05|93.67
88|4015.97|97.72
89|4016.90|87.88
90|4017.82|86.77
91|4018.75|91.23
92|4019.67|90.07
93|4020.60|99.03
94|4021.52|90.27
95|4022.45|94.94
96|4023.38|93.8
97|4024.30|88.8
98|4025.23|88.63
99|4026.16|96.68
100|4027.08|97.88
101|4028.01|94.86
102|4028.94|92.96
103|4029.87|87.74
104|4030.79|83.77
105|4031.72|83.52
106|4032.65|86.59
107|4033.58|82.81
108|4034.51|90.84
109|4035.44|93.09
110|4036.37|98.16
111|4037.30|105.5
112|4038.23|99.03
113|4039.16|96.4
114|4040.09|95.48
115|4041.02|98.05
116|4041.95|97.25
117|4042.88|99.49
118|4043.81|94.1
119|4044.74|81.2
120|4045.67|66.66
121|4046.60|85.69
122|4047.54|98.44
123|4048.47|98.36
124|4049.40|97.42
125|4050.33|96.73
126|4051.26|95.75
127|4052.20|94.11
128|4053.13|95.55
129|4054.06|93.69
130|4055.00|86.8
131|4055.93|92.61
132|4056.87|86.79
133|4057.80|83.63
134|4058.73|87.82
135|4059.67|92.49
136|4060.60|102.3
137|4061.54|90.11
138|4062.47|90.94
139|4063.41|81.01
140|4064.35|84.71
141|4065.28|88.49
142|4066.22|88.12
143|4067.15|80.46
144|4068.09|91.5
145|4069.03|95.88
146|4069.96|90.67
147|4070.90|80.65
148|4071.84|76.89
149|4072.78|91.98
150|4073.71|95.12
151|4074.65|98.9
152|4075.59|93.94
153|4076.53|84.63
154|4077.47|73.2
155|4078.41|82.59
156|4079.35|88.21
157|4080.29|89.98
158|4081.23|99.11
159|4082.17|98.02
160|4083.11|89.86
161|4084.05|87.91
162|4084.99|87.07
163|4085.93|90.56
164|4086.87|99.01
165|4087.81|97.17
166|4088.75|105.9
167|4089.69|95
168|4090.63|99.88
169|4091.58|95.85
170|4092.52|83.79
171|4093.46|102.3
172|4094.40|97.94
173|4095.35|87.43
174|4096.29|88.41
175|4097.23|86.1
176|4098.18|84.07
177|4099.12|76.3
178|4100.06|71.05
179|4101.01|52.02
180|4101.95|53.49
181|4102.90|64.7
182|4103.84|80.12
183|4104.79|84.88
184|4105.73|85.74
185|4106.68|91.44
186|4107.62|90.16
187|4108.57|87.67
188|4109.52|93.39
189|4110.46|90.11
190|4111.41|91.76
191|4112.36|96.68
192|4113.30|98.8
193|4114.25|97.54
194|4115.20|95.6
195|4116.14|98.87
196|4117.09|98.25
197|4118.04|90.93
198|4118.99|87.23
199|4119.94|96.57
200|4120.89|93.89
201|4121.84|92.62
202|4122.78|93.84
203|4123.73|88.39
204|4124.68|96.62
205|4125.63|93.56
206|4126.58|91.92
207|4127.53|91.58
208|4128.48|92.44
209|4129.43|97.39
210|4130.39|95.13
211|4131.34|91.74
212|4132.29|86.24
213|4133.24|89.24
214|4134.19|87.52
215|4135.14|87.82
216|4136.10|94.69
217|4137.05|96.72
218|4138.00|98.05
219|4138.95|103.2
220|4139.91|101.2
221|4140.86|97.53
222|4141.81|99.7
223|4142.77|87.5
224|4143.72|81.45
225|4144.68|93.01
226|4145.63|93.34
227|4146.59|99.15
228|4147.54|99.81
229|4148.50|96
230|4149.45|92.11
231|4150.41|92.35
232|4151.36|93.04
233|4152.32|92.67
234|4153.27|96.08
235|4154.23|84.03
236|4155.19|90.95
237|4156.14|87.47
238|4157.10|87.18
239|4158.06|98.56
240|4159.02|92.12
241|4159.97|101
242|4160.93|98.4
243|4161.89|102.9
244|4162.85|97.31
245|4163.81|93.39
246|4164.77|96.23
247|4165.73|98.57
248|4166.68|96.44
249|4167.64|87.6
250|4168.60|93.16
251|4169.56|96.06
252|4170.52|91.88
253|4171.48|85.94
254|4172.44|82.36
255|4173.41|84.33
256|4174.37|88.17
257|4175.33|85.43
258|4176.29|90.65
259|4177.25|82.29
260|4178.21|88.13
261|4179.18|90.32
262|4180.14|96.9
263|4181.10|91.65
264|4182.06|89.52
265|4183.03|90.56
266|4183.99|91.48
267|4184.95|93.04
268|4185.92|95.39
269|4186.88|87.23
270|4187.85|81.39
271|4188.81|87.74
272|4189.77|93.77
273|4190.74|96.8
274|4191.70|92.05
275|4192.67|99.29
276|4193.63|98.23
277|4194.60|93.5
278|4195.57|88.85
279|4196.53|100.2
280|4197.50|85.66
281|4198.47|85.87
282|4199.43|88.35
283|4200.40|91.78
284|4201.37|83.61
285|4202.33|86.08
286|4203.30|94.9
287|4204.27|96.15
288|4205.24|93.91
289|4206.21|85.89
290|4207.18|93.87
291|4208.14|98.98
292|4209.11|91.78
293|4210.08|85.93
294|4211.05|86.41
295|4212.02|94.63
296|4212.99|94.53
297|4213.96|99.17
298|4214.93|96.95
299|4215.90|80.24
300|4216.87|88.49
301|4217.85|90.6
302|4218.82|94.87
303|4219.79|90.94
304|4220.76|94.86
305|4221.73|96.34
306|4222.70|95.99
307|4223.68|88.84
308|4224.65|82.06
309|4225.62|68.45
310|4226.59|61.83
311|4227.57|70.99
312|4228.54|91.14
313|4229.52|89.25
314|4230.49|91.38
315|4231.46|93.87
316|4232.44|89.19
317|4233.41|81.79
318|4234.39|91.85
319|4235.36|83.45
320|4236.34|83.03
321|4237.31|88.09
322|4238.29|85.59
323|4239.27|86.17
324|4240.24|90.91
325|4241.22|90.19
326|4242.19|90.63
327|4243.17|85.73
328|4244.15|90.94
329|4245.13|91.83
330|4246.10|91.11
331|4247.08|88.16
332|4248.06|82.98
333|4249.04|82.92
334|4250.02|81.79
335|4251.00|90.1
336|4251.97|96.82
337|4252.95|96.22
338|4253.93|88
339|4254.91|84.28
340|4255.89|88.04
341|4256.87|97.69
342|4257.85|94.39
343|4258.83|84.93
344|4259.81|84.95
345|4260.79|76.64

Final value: 1.5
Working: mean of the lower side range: 91.9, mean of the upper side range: 89.7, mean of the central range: 80.4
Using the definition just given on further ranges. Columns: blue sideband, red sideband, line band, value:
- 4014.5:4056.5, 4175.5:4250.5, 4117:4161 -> -1.31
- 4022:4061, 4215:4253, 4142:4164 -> -1.00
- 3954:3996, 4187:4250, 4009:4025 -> -4.43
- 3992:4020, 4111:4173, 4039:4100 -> 1.08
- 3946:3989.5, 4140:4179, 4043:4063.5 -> -3.06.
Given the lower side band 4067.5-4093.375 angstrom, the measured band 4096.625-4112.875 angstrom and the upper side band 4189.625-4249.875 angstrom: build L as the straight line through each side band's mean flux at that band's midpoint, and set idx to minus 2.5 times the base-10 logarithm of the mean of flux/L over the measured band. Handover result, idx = 0.12 mag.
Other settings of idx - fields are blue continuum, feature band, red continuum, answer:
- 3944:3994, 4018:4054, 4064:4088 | -0.13 mag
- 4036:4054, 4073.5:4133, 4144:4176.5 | 0.04 mag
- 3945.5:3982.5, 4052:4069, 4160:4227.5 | -0.19 mag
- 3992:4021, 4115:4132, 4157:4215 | -0.02 mag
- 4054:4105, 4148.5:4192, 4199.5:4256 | -0.04 mag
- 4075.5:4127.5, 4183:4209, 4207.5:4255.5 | -0.04 mag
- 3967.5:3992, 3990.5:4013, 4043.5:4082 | -0.20 mag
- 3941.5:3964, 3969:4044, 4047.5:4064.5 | -0.04 mag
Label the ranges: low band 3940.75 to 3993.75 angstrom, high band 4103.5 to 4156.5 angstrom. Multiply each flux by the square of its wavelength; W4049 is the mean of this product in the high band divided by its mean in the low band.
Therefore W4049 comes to 1.4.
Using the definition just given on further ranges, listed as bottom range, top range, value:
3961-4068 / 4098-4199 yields 1.16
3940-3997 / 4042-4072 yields 1.32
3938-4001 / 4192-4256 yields 1.41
